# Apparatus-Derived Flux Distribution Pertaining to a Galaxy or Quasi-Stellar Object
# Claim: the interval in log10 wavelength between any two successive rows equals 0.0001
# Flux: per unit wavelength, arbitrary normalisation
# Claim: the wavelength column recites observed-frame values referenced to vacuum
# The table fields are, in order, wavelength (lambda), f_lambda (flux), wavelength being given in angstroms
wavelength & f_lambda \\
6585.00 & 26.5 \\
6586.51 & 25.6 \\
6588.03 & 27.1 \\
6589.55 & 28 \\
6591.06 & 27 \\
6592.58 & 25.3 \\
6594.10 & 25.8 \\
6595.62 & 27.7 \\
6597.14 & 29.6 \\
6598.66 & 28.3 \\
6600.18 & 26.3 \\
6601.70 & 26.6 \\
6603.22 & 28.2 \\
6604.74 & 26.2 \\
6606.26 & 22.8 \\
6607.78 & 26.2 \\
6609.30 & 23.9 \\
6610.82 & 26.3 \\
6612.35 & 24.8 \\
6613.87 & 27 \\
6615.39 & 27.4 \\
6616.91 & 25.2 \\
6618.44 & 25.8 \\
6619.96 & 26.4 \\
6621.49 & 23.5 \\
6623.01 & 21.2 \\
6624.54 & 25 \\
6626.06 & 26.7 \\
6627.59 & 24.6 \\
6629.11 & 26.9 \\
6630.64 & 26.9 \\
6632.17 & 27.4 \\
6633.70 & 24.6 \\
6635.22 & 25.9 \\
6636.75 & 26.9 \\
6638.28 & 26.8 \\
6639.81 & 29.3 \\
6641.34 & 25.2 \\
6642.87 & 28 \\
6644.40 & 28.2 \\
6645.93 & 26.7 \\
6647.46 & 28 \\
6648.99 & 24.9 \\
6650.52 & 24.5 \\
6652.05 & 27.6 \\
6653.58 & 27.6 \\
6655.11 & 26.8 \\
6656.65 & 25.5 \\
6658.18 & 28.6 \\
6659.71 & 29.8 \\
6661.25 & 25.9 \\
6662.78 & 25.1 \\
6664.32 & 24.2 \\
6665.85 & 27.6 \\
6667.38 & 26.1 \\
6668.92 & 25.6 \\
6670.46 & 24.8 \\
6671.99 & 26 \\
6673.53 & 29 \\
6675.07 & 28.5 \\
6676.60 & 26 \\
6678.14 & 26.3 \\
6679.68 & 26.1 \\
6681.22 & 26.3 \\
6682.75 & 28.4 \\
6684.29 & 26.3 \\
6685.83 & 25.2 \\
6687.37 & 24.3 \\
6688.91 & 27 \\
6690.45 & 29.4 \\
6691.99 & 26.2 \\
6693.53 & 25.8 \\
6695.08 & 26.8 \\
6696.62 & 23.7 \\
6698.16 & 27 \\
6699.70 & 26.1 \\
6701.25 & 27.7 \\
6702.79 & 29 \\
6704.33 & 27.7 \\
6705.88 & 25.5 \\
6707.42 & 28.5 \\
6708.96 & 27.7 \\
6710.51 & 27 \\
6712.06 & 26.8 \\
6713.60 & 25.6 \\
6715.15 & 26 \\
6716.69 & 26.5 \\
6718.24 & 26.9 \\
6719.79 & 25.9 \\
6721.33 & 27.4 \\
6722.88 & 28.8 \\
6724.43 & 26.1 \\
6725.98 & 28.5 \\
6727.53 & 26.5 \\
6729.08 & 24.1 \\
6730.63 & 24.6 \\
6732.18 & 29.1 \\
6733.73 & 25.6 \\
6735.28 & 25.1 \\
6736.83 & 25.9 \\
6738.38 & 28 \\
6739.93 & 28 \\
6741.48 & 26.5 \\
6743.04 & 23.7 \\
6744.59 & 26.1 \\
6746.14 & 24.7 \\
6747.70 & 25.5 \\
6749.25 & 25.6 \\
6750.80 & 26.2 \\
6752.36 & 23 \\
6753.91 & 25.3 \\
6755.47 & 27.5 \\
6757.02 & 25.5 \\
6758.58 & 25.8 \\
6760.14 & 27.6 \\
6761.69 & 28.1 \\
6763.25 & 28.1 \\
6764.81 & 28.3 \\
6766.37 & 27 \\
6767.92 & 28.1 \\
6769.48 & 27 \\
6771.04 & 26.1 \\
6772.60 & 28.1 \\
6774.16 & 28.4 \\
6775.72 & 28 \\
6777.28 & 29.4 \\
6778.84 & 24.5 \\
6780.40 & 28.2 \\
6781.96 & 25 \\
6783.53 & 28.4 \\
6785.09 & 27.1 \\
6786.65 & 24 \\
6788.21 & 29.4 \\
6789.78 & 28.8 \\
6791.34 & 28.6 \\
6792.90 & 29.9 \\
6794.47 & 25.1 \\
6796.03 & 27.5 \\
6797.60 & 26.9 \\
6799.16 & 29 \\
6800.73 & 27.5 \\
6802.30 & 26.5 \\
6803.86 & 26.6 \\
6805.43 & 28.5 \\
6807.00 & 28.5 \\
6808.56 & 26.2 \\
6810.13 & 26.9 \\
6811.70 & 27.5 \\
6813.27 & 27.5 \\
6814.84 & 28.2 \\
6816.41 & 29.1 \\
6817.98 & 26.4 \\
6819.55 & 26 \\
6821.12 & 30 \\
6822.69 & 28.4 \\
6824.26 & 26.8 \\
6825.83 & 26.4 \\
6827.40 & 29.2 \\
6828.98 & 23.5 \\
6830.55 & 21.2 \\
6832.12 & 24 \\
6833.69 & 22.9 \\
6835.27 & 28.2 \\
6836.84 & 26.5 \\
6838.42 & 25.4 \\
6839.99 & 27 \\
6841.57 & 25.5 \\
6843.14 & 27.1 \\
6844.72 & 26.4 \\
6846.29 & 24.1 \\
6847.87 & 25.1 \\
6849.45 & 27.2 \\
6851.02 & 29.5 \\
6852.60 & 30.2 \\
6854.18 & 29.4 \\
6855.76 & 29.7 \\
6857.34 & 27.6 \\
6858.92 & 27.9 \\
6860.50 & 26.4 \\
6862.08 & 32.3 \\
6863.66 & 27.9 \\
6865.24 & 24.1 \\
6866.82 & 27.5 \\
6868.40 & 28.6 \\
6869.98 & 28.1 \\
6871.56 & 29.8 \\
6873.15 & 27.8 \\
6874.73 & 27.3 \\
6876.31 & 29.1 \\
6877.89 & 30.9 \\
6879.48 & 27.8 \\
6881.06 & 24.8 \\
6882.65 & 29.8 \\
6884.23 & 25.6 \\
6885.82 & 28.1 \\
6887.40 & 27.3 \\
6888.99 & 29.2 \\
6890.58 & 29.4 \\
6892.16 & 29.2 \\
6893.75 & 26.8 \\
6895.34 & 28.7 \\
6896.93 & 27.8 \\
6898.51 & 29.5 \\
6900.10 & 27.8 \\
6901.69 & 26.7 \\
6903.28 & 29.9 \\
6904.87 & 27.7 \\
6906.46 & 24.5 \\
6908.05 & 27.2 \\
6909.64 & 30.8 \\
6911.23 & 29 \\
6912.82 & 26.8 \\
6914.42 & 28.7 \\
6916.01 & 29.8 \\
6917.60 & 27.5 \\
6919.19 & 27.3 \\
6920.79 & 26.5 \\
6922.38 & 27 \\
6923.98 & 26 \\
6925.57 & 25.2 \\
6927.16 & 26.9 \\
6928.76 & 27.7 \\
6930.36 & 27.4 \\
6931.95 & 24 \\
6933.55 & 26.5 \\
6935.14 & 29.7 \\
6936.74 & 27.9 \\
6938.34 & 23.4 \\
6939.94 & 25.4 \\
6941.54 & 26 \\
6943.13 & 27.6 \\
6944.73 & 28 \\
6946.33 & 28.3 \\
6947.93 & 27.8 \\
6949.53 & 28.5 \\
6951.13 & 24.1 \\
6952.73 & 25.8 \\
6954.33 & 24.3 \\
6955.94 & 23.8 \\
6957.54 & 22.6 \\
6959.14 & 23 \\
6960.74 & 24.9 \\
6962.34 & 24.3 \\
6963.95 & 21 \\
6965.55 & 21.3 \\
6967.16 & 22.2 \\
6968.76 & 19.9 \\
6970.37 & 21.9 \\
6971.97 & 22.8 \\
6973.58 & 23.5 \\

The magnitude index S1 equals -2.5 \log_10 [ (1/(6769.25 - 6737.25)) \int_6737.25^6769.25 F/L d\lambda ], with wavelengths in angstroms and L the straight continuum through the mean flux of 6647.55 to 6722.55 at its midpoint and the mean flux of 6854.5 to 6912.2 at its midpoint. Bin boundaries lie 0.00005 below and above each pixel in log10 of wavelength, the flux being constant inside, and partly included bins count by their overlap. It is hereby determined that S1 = 0.03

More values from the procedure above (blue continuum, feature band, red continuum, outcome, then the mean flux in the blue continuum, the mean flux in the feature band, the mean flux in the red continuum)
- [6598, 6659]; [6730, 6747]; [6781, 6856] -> 0.02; 26.2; 26.1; 27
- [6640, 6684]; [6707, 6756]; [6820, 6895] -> 0.03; 26.7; 26.3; 27.4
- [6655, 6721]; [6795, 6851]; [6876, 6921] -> 0.03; 26.6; 26.7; 28.1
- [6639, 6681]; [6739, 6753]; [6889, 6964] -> 0.05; 26.7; 25.5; 26.9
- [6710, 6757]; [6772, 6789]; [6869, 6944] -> -0.03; 26.2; 27.3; 27.6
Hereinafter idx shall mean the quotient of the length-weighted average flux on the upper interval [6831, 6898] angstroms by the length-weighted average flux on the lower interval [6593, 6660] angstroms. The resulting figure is 1.04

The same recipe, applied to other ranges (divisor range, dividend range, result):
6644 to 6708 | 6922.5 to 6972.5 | 0.94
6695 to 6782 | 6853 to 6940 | 1.04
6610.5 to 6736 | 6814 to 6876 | 1.03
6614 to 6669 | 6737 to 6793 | 1.02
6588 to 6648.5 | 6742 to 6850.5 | 1.02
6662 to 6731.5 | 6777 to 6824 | 1.04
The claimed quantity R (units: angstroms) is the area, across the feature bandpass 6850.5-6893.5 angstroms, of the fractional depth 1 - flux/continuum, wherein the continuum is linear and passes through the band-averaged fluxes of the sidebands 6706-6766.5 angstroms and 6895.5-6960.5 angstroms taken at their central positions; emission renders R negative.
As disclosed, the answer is -2.5 angstroms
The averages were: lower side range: 26.5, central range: 28.3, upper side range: 26.9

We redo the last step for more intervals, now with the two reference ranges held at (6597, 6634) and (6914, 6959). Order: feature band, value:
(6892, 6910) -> -1.0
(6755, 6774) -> -0.8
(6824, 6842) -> 0.5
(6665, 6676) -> -0.3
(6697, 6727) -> -1.1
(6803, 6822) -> -1.0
